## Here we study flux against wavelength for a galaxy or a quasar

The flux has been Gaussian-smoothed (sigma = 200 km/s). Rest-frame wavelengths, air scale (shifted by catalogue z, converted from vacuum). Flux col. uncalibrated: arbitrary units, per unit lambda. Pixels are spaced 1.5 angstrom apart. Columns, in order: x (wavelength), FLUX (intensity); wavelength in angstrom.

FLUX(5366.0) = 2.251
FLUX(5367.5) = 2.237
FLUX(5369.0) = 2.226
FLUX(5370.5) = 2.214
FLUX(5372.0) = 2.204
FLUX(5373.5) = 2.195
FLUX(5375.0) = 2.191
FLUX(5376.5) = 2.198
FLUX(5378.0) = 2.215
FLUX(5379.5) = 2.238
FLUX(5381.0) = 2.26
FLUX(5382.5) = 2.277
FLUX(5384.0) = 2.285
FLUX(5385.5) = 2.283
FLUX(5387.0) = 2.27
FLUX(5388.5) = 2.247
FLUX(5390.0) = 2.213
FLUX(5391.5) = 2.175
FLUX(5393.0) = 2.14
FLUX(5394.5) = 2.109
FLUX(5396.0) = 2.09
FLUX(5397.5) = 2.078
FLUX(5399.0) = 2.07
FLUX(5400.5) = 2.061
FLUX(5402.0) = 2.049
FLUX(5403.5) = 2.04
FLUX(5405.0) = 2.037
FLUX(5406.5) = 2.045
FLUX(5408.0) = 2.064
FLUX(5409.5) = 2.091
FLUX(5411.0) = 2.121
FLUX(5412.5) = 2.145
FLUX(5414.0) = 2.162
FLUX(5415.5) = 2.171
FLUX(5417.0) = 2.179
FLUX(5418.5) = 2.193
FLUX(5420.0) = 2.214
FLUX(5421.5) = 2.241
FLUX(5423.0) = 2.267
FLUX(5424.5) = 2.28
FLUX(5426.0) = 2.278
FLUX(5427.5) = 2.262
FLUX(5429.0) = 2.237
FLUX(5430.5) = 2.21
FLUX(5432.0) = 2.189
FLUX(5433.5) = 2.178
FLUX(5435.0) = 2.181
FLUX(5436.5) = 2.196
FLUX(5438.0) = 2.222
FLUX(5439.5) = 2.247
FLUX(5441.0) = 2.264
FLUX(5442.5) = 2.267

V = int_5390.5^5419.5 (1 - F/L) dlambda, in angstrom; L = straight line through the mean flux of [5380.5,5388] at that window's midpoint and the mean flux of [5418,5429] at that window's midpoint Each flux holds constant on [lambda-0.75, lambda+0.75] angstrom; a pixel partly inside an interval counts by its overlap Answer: 2.0 angstrom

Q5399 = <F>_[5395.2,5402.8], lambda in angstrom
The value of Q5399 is 2.07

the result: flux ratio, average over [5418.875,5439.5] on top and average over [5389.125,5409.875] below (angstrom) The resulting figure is 1.1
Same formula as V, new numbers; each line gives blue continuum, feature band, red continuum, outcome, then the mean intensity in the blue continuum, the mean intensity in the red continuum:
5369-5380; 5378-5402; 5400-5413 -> -0.45 angstrom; 2.21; 2.07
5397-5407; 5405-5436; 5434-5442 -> -0.60 angstrom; 2.05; 2.22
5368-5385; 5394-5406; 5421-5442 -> 0.89 angstrom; 2.23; 2.23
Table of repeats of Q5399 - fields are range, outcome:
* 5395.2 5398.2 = 2.08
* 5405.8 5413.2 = 2.09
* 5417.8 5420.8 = 2.2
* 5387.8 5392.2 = 2.21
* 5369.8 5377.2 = 2.2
